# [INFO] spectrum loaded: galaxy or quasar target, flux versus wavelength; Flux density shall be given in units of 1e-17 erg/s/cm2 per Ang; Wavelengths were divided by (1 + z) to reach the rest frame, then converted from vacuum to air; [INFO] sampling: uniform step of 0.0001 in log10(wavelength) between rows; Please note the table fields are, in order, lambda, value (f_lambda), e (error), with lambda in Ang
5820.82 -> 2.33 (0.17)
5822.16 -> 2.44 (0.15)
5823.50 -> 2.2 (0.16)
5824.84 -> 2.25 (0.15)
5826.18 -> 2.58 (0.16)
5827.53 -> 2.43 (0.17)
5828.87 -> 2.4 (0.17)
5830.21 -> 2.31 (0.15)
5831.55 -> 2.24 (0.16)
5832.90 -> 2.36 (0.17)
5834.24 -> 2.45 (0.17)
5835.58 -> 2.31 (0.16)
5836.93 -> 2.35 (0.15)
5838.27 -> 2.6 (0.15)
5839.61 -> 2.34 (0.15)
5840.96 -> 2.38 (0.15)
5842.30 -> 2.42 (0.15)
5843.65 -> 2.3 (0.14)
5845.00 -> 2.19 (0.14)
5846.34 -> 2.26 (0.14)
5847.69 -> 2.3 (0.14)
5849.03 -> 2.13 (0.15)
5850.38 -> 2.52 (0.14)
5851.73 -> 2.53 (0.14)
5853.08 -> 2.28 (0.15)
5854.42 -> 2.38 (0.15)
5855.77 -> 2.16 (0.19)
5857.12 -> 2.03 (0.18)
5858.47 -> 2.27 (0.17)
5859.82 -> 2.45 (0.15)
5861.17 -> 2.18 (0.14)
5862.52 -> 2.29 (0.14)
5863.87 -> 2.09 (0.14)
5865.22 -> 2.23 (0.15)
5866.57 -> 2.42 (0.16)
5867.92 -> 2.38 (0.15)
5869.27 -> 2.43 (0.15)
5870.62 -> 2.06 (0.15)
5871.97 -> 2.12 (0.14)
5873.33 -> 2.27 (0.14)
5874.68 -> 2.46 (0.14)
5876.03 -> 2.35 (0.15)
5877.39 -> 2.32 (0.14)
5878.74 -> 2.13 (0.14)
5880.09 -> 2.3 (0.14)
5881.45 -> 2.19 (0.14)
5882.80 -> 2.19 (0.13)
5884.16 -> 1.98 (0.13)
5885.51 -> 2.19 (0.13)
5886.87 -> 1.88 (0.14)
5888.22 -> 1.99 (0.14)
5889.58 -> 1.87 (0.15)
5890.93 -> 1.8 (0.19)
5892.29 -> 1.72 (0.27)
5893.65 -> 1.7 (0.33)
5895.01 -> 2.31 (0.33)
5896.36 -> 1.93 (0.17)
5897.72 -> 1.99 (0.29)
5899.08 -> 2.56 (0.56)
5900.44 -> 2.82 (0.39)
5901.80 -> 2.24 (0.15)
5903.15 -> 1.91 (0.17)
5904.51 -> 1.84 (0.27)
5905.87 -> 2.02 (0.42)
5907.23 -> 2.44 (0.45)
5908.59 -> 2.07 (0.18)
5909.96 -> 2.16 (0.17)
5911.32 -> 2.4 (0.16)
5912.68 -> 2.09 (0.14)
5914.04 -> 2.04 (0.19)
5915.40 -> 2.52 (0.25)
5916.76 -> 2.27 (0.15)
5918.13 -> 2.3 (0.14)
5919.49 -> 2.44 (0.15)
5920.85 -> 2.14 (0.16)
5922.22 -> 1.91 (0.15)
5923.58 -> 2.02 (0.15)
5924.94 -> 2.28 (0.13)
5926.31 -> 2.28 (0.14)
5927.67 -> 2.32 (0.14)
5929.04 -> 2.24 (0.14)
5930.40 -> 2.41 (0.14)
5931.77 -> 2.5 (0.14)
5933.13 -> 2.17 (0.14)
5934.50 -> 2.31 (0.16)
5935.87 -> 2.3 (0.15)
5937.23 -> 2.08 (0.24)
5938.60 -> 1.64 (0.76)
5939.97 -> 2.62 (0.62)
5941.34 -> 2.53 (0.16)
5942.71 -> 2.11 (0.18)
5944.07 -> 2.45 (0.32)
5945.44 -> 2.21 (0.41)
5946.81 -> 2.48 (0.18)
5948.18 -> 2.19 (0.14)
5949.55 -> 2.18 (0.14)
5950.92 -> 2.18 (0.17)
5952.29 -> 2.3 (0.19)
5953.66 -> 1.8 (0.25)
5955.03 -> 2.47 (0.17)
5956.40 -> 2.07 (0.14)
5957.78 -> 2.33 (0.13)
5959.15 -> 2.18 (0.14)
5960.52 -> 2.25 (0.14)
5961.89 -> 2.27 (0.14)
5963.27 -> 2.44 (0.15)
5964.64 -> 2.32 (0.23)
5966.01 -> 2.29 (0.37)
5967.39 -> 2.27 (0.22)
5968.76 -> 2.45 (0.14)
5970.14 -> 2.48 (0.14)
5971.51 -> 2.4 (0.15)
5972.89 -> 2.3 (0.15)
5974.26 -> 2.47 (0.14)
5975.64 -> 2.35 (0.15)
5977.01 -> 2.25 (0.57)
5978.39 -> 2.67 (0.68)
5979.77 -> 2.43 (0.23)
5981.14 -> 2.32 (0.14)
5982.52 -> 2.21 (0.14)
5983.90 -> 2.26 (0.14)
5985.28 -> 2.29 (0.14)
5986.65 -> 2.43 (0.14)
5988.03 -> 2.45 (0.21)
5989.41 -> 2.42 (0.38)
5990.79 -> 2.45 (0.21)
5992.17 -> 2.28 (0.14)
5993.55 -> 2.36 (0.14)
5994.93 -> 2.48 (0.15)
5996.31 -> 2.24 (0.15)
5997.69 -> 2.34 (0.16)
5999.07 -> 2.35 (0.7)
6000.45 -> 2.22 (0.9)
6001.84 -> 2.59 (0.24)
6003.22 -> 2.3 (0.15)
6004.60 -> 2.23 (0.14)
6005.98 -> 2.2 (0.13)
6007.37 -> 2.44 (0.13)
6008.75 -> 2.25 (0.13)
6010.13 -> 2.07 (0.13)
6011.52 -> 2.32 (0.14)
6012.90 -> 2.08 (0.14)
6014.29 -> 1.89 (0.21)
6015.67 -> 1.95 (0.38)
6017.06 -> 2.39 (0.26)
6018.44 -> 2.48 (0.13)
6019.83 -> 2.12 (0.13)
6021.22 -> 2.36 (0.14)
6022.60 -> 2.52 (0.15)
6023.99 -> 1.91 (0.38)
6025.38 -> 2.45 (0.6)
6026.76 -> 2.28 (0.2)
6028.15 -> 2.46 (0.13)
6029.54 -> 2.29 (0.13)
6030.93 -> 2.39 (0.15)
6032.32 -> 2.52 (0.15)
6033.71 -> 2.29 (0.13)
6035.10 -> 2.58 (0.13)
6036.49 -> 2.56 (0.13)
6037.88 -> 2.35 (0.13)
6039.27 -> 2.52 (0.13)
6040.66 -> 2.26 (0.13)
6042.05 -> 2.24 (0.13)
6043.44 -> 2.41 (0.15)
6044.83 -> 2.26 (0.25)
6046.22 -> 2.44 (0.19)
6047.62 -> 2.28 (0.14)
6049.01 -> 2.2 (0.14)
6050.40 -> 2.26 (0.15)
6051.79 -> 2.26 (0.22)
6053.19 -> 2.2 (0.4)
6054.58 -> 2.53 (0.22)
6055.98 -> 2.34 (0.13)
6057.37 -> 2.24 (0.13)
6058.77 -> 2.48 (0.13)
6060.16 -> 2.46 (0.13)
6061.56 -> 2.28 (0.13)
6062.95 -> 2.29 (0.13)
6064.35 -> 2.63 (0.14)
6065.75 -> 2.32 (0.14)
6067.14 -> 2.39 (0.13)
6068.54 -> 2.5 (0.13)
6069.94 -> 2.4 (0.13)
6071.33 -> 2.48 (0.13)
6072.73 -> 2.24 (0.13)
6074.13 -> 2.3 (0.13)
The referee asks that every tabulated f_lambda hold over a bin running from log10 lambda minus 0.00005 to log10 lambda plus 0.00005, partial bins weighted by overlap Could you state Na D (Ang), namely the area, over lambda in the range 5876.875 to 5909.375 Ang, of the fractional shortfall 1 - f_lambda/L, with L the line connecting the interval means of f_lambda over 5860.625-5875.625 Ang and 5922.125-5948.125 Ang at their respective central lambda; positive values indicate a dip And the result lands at 2.4 Ang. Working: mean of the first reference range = 2.27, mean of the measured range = 2.1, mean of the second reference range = 2.26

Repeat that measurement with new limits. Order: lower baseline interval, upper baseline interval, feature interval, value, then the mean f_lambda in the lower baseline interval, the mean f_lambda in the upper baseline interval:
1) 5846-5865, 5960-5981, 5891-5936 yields 2.54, 2.28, 2.38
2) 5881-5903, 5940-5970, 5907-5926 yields -0.49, 2.08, 2.29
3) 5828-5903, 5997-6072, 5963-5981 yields -0.73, 2.24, 2.33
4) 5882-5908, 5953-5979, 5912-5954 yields -0.68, 2.07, 2.32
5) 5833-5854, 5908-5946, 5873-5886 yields 0.40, 2.36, 2.24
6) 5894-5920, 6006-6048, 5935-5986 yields -0.73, 2.22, 2.31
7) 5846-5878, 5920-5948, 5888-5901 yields 1.18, 2.29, 2.25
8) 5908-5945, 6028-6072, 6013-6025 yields 0.72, 2.24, 2.38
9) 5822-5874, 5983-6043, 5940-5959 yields 0.45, 2.31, 2.32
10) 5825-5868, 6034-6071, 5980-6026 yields 1.34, 2.33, 2.37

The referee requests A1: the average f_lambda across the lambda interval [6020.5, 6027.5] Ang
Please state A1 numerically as 2.31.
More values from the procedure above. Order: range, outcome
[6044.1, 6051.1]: 2.29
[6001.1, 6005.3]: 2.37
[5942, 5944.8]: 2.29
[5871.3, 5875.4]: 2.28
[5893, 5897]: 1.98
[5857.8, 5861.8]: 2.3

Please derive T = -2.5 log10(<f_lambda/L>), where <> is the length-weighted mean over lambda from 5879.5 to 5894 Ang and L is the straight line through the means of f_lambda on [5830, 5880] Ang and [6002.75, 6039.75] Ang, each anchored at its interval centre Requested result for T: 0.16 mag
